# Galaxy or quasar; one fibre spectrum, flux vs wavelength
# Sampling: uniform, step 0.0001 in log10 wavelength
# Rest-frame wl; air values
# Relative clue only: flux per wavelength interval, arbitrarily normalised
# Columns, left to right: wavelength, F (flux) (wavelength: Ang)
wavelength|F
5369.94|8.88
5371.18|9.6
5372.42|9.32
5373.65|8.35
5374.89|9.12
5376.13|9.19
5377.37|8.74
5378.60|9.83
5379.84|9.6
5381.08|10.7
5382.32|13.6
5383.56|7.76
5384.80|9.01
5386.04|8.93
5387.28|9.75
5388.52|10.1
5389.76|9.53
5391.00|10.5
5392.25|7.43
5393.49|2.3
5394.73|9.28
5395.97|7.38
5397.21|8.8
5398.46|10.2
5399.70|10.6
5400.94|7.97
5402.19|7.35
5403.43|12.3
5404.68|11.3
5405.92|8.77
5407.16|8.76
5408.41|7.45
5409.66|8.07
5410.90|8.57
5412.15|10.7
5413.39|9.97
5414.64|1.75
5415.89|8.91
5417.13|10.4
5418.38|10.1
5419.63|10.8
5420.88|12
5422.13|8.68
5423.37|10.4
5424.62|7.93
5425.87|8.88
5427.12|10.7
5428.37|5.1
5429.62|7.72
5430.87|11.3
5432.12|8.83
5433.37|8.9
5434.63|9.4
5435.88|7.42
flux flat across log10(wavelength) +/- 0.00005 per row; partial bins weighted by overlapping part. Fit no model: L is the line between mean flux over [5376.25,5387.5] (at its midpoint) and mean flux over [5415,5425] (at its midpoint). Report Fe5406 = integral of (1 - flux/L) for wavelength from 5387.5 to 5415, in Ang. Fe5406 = 3.0 Ang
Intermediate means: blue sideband 9.75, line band 8.68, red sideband 9.74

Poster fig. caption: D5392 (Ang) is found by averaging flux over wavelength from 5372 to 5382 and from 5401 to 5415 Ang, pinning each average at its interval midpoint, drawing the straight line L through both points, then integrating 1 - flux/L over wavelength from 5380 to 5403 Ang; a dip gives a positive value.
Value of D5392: 0.4 Ang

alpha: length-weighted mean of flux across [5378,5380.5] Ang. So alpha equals 9.72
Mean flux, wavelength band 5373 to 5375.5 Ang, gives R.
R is 8.76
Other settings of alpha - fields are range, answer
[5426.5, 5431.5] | 8.7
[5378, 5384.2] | 10.3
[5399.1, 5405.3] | 9.9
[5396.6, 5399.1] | 9.5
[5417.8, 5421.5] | 11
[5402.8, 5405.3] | 11.8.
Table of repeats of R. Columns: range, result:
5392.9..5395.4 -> 5.88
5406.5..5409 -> 8.13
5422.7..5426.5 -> 9.08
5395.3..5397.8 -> 8.12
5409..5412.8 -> 9.12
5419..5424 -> 10.5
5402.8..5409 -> 9.73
